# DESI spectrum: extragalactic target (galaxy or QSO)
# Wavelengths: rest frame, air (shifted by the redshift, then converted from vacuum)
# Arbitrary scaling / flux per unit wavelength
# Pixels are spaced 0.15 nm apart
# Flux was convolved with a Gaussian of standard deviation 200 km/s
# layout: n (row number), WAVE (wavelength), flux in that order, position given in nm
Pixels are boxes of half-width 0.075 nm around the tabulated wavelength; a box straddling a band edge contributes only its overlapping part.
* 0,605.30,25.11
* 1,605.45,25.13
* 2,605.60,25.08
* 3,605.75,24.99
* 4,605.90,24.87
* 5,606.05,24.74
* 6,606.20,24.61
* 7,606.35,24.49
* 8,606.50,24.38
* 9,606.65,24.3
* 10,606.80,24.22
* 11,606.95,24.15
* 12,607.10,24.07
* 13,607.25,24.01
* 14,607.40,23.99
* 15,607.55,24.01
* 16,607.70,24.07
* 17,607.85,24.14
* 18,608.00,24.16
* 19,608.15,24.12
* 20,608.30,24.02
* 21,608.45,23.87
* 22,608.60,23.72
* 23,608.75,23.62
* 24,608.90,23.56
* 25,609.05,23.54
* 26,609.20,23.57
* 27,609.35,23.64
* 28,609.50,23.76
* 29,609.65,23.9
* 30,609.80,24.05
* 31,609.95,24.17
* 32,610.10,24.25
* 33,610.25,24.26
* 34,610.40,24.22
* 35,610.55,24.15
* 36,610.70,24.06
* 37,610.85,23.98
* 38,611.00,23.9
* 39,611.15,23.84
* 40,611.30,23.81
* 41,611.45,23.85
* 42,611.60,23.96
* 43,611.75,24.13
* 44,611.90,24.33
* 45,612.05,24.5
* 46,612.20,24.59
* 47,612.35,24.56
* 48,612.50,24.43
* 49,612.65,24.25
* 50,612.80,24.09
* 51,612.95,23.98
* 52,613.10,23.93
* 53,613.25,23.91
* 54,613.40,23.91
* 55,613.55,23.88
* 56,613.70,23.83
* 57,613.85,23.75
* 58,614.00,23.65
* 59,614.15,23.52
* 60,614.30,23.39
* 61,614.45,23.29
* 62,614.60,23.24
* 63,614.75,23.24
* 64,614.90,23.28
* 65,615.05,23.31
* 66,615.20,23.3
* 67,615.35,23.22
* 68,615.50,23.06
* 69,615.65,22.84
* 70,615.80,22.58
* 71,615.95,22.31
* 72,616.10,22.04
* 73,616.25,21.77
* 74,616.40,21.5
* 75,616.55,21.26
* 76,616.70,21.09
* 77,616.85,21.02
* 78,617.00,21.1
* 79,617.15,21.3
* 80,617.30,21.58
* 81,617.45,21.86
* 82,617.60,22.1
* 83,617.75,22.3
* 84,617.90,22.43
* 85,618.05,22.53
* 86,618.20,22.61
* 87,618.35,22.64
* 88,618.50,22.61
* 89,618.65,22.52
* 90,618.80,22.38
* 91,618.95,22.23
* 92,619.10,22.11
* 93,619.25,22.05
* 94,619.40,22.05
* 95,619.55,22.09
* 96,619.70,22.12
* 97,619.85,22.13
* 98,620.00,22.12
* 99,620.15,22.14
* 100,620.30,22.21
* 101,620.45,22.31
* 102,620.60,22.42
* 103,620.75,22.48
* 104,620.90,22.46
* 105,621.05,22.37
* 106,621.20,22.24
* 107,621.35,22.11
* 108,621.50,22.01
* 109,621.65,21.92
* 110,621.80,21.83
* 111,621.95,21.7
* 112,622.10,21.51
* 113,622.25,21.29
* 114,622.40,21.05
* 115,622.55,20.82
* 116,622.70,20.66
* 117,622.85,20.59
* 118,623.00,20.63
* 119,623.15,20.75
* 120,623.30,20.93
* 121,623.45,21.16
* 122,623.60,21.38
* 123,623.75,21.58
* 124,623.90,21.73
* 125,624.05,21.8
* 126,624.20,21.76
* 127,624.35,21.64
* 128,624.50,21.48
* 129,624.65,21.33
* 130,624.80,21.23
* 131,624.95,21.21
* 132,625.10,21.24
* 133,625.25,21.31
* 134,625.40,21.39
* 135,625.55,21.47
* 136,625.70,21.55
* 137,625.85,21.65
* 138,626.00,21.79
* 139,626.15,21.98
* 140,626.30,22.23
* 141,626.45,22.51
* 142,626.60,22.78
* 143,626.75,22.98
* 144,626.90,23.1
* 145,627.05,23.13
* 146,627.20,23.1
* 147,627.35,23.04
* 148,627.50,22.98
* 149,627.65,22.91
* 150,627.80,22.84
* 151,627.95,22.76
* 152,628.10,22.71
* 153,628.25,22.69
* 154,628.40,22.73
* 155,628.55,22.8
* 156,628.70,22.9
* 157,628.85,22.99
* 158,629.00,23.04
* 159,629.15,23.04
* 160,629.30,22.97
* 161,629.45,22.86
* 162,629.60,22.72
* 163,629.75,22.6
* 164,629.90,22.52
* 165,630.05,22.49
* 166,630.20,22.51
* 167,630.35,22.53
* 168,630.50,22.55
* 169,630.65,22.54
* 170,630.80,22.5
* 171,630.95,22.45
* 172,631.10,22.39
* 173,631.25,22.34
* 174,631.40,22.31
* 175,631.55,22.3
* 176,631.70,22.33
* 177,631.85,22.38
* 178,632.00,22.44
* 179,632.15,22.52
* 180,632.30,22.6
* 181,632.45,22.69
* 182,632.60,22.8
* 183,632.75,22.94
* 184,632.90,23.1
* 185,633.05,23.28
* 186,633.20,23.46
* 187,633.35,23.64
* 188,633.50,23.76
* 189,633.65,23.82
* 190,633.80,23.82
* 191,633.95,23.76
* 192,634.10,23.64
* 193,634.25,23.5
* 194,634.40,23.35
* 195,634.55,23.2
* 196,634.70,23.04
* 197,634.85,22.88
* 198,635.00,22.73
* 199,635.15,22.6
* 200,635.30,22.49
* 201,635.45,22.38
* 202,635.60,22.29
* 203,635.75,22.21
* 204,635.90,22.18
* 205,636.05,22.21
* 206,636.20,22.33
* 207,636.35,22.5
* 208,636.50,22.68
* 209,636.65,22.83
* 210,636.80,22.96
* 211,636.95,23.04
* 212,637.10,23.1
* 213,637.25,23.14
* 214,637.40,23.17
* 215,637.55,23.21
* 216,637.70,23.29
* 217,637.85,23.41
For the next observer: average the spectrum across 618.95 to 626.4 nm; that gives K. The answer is 21.7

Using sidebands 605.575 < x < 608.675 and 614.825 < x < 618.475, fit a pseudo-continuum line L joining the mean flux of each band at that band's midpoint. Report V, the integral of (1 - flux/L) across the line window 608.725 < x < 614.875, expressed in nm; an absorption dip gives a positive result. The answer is -0.173 nm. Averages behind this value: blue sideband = 24.3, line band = 23.9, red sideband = 22.2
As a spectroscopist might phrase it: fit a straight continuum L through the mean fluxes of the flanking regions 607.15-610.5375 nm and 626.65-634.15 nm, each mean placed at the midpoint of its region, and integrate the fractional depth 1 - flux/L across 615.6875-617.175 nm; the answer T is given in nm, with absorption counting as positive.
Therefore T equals 0.122 nm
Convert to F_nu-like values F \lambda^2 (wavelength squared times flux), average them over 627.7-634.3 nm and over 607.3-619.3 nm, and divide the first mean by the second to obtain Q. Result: 1.0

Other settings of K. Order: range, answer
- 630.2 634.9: 22.9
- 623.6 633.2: 22.4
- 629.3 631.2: 22.6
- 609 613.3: 24.1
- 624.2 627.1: 21.9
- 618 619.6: 22.3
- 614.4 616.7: 22.6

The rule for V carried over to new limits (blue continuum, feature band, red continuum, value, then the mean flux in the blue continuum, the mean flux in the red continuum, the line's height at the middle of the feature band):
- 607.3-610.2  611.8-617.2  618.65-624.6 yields -0.048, 23.9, 21.8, 22.9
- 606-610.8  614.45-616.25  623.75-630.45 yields 0.039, 24.1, 22.3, 23.4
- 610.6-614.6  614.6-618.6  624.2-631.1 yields 0.214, 24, 22.4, 23.5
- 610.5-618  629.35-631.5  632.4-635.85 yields 0.055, 23.2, 23.1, 23.1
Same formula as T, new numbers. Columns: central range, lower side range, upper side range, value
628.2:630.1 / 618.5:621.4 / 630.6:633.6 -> -0.01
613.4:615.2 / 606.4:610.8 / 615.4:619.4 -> -0.06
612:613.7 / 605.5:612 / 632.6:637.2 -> -0.02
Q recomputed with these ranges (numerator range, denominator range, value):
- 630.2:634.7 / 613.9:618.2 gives 1.08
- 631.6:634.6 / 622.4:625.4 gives 1.12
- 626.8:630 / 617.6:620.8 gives 1.06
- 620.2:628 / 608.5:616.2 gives 0.96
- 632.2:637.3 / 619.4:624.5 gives 1.10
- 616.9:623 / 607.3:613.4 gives 0.94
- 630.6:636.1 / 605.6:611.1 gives 1.03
